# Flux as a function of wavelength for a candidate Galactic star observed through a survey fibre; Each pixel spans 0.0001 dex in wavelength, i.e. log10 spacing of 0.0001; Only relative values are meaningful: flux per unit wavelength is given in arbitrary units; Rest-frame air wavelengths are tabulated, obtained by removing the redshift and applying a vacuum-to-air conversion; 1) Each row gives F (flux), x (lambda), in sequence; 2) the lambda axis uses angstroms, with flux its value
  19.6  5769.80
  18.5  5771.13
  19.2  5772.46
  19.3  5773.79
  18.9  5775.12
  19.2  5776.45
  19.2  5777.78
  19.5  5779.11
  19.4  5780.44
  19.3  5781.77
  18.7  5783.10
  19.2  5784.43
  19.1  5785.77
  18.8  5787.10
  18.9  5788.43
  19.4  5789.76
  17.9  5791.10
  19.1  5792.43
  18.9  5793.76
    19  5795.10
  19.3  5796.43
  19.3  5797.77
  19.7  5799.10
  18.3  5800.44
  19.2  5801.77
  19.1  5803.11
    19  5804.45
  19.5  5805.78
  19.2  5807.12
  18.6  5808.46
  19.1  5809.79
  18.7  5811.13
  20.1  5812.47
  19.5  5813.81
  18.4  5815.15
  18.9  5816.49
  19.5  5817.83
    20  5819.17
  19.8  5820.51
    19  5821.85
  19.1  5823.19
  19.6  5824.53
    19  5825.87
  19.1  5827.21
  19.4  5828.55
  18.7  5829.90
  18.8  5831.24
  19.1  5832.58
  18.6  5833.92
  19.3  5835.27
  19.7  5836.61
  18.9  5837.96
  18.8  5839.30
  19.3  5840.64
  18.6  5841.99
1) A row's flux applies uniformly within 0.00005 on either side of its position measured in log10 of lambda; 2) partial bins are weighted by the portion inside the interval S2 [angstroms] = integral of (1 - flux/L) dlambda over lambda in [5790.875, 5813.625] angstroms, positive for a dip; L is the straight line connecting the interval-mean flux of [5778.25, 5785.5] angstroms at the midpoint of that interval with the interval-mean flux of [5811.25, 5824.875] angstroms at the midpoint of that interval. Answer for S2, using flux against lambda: 0.2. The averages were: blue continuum 19.2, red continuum 19.4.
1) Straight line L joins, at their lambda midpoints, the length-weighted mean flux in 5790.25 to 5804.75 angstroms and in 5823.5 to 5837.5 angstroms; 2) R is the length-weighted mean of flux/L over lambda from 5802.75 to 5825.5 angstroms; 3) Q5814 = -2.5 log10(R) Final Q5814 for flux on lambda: -0.01 mag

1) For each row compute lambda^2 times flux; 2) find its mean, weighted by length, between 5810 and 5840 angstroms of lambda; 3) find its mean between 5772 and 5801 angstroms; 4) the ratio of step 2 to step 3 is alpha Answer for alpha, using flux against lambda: 1.0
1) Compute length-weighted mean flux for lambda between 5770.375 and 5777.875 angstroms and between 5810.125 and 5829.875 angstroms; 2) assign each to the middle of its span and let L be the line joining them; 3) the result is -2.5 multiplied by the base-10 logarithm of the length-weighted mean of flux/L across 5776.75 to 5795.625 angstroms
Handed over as 0.00 mag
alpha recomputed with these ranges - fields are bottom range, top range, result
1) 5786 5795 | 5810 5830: 1.03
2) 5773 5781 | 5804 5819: 1.01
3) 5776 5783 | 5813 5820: 1.01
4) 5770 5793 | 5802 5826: 1.02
